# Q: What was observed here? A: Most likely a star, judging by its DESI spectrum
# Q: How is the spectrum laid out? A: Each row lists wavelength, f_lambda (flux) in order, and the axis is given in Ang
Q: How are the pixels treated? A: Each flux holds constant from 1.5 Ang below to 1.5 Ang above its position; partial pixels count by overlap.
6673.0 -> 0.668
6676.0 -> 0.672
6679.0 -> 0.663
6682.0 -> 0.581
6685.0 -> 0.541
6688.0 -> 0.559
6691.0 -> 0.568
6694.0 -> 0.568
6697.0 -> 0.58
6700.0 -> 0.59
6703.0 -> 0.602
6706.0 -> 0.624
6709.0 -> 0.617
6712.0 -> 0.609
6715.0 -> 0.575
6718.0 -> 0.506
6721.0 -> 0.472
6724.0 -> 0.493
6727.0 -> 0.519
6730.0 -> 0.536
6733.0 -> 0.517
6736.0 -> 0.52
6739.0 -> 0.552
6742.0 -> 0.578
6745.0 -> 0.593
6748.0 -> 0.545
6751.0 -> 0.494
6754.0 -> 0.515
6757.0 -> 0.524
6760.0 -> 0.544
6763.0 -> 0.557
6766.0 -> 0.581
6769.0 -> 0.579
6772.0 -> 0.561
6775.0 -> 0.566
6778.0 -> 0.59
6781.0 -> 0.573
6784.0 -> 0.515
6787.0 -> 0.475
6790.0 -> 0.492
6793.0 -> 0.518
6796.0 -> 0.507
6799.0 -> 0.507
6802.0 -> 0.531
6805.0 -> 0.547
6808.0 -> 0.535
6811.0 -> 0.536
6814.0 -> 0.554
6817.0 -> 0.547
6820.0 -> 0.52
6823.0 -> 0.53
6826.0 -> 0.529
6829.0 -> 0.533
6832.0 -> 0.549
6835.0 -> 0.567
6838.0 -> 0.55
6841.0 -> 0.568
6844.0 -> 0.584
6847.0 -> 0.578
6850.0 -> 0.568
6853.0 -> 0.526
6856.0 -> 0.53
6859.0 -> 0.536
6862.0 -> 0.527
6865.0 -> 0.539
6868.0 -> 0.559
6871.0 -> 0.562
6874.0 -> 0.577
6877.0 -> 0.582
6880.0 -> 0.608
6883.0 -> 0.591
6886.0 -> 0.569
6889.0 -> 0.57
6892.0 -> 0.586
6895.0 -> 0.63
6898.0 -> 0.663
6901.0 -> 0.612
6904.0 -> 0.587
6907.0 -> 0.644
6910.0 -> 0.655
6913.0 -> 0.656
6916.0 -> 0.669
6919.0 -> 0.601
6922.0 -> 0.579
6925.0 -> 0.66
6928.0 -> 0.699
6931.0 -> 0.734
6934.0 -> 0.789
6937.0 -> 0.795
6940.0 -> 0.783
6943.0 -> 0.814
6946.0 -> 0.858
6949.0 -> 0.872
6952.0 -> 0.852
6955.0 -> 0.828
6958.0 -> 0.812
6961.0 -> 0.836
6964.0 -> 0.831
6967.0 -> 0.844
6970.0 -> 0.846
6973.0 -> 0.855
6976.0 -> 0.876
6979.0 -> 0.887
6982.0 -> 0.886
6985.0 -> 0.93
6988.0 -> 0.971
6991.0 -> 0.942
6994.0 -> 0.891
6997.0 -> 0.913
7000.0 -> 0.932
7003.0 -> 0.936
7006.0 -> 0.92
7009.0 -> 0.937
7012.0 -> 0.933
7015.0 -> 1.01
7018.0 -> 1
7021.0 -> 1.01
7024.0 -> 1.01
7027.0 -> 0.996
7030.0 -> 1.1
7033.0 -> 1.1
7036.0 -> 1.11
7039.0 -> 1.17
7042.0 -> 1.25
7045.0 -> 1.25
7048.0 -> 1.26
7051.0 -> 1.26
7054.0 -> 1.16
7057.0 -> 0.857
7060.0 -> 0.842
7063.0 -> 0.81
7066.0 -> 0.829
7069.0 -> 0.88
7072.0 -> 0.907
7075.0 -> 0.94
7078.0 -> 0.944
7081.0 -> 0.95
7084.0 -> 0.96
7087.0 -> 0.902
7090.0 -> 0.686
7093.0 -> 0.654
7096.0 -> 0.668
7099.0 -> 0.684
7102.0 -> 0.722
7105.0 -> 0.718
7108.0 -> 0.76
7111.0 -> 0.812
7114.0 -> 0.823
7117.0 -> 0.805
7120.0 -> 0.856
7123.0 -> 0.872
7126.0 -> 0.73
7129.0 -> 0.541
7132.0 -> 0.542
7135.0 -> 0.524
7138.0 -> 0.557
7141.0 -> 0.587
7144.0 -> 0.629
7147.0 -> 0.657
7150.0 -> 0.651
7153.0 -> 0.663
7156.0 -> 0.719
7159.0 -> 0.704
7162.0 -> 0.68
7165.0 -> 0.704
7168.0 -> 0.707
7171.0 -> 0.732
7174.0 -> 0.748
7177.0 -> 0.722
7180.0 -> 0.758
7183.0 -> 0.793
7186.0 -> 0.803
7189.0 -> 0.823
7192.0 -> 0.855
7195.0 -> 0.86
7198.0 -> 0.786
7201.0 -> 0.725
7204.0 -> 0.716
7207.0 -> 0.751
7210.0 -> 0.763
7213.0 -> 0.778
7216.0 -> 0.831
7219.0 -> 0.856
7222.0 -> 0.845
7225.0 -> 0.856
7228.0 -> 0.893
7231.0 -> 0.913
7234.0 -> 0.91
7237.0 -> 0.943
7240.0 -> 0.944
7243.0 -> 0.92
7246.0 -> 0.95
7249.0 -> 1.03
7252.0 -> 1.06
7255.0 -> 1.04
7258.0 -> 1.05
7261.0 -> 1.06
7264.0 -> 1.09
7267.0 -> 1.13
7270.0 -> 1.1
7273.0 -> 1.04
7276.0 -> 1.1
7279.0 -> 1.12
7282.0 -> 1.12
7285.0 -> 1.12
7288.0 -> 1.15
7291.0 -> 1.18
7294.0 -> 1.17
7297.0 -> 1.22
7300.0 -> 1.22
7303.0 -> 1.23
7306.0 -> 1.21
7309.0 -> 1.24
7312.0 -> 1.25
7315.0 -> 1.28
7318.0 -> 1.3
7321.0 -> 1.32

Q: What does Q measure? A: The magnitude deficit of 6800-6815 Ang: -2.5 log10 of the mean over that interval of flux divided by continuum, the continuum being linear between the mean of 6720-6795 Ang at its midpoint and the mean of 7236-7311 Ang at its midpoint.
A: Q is 0.100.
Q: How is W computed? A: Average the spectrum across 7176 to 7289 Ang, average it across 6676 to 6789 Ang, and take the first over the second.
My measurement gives 1.66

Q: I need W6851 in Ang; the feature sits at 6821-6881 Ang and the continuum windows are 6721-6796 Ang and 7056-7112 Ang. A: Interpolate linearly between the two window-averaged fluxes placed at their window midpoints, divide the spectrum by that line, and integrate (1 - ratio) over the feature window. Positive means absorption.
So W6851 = 6.04 Ang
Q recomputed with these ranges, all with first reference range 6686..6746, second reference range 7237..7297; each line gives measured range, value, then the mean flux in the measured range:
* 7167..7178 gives 0.33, 0.728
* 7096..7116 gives 0.23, 0.748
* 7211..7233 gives 0.21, 0.852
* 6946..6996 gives -0.10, 0.872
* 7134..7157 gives 0.47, 0.623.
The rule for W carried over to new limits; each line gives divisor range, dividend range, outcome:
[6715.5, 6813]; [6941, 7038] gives 1.73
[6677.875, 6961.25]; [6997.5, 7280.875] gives 1.47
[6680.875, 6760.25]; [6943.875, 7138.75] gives 1.61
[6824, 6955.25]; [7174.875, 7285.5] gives 1.45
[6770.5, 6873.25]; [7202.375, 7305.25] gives 1.85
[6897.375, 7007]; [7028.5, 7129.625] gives 1.14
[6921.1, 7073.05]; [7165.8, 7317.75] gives 1.05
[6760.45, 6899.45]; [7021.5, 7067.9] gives 1.92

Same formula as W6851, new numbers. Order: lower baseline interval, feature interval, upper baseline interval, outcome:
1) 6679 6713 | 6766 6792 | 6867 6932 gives 2.4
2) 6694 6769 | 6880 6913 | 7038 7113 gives 5.1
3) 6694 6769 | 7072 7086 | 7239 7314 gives -0.5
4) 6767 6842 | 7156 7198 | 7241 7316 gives 10.0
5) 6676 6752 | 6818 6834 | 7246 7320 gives 3.4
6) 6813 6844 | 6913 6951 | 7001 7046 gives 3.6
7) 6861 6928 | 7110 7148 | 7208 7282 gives 7.2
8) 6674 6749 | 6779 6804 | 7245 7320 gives 5.1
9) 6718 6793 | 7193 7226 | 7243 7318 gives 8.0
